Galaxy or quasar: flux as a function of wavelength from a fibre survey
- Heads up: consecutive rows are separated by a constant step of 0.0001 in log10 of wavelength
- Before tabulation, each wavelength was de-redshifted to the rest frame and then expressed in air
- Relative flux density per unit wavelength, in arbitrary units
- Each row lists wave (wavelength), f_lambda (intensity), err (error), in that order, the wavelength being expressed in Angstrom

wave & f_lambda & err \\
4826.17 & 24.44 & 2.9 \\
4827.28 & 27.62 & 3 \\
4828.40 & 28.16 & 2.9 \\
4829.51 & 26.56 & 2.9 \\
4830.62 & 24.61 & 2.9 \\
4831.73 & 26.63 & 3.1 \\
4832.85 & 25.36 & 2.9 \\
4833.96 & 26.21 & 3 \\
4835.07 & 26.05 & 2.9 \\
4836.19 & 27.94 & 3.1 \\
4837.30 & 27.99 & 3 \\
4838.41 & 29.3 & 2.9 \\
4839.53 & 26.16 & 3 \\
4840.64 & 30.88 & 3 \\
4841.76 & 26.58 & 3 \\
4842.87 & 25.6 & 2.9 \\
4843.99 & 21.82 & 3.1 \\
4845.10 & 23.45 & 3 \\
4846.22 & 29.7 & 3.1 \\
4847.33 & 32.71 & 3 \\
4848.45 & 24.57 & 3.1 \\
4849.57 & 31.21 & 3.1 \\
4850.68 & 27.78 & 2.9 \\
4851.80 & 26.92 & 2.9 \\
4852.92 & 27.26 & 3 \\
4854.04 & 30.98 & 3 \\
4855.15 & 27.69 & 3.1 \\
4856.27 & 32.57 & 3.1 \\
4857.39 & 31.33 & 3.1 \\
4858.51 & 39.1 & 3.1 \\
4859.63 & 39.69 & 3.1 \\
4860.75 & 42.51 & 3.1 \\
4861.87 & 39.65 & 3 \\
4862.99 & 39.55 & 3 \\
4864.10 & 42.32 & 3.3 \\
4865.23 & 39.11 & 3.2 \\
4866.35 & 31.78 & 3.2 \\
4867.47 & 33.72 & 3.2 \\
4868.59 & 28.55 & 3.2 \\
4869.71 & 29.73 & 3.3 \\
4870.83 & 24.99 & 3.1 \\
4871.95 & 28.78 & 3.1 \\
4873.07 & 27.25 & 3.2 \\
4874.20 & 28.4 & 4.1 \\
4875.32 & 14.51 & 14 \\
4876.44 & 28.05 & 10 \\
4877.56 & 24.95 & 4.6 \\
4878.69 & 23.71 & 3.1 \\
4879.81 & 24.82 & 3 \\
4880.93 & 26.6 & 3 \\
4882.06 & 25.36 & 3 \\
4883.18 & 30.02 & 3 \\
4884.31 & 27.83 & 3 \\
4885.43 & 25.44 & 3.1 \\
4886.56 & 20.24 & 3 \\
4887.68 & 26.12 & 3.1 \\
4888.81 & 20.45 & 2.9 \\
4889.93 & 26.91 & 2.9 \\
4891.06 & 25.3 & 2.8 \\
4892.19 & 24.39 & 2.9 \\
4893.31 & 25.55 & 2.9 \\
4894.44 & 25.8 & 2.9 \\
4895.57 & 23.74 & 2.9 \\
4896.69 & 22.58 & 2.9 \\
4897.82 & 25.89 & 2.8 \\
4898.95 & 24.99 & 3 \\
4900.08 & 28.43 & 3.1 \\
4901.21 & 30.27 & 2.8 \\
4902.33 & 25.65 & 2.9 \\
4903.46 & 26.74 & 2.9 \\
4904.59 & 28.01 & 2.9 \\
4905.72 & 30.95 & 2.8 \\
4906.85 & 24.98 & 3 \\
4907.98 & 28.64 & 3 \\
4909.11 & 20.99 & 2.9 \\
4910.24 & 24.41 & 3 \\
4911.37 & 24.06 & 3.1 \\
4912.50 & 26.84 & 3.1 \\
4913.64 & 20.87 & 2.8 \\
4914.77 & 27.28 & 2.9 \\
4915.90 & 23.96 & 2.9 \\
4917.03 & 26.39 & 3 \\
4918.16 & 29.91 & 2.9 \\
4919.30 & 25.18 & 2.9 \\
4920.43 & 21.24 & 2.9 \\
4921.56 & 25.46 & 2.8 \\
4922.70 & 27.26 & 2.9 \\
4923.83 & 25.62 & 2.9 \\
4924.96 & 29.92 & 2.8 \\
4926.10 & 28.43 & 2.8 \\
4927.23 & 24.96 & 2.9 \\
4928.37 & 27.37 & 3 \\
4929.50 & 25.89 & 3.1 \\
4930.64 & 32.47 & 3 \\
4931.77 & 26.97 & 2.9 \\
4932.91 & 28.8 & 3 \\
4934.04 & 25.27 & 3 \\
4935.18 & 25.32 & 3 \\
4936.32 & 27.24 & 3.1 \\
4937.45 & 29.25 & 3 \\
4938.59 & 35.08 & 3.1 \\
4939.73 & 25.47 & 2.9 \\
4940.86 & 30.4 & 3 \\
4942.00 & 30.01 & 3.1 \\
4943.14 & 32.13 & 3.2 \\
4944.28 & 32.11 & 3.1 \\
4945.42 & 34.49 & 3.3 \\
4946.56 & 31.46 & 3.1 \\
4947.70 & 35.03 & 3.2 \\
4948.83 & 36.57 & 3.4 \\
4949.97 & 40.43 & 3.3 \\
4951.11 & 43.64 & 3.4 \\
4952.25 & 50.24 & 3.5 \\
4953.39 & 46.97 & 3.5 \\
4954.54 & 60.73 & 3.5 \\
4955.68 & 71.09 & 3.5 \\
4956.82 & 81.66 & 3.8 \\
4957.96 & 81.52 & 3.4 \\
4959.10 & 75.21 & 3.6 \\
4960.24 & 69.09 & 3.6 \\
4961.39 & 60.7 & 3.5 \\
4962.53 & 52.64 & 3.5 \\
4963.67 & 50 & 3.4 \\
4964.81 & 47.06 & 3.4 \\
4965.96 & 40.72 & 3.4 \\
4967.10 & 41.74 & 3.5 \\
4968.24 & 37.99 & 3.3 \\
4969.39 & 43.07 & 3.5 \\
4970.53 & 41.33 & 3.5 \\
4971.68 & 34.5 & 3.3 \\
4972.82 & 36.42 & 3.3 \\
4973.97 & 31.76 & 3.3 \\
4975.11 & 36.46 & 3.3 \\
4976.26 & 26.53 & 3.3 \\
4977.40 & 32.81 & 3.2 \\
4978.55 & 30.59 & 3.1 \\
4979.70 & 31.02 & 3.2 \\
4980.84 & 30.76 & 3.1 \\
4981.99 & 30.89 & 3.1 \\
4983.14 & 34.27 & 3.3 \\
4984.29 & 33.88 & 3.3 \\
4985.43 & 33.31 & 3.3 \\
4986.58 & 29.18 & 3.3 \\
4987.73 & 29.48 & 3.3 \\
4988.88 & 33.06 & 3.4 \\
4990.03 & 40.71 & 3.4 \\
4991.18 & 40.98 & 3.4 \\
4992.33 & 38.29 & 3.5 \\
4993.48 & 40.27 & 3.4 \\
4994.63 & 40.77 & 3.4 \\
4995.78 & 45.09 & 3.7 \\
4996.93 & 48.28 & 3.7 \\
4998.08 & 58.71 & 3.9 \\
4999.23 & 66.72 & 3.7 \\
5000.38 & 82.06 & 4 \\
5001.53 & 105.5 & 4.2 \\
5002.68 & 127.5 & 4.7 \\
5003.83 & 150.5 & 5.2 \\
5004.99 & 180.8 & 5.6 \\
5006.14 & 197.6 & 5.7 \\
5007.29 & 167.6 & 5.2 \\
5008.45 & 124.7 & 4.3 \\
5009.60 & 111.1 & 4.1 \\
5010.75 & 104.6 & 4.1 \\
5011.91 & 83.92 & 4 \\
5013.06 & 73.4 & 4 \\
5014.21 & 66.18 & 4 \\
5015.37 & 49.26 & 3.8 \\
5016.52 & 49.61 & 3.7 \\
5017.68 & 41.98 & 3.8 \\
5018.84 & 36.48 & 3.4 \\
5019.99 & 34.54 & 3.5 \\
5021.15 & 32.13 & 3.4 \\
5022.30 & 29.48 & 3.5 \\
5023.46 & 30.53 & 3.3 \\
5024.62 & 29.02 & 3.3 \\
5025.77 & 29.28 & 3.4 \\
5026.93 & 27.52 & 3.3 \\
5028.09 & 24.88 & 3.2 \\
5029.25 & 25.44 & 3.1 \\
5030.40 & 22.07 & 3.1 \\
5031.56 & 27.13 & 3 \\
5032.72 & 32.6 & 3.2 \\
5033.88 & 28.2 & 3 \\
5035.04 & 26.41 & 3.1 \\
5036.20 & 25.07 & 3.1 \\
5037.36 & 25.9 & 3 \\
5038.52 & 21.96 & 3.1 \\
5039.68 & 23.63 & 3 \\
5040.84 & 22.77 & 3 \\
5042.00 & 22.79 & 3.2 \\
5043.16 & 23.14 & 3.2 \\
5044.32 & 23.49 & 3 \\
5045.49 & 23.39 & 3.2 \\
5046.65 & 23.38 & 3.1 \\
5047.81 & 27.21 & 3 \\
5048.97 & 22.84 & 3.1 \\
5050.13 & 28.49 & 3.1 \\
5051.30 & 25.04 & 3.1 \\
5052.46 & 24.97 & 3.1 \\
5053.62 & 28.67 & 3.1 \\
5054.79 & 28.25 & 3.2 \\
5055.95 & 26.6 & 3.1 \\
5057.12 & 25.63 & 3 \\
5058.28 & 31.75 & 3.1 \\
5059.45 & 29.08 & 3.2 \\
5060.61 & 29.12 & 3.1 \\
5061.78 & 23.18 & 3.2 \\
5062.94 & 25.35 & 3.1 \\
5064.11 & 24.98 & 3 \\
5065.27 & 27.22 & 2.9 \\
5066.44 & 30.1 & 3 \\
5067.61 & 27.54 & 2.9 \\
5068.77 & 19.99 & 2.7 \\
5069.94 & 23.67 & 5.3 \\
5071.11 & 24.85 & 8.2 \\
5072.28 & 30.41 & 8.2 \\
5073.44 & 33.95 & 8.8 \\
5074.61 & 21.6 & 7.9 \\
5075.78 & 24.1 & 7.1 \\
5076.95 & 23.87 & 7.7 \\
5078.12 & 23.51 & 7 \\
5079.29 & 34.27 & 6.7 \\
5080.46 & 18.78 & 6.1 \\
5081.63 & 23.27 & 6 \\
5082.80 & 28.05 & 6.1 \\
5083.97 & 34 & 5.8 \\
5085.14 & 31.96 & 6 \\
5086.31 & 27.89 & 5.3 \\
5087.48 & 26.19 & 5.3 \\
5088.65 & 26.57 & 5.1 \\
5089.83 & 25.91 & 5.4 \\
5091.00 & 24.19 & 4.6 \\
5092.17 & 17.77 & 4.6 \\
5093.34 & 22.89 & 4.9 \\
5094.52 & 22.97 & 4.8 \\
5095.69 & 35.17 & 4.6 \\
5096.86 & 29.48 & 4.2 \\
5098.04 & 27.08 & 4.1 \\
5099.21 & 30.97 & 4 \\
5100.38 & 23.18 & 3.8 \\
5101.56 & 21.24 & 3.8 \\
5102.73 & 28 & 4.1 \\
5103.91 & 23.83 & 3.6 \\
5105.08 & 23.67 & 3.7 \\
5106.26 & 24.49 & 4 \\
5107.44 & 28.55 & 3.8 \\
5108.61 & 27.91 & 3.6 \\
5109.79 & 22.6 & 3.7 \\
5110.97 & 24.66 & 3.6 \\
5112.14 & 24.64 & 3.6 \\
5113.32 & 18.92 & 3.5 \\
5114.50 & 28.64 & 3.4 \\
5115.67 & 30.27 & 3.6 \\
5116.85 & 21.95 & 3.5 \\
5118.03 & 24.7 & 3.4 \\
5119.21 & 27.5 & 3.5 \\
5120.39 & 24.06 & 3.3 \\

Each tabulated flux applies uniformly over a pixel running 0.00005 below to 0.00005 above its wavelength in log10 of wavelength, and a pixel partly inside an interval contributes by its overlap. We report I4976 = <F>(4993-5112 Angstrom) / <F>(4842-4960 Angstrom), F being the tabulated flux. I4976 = 1.29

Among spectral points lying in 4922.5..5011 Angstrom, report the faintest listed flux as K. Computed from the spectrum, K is 24.96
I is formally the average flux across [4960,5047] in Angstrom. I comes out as 50.1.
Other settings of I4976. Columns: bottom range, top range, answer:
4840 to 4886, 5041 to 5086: 0.88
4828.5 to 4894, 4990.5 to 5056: 1.84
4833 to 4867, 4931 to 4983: 1.32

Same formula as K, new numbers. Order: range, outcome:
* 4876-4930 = 20.24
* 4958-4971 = 37.99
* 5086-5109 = 17.77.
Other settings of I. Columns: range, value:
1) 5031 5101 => 26.2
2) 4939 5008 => 54.6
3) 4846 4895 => 29.2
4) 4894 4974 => 35.1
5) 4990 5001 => 50.9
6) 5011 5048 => 33.9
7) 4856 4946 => 28.1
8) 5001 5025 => 87.3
